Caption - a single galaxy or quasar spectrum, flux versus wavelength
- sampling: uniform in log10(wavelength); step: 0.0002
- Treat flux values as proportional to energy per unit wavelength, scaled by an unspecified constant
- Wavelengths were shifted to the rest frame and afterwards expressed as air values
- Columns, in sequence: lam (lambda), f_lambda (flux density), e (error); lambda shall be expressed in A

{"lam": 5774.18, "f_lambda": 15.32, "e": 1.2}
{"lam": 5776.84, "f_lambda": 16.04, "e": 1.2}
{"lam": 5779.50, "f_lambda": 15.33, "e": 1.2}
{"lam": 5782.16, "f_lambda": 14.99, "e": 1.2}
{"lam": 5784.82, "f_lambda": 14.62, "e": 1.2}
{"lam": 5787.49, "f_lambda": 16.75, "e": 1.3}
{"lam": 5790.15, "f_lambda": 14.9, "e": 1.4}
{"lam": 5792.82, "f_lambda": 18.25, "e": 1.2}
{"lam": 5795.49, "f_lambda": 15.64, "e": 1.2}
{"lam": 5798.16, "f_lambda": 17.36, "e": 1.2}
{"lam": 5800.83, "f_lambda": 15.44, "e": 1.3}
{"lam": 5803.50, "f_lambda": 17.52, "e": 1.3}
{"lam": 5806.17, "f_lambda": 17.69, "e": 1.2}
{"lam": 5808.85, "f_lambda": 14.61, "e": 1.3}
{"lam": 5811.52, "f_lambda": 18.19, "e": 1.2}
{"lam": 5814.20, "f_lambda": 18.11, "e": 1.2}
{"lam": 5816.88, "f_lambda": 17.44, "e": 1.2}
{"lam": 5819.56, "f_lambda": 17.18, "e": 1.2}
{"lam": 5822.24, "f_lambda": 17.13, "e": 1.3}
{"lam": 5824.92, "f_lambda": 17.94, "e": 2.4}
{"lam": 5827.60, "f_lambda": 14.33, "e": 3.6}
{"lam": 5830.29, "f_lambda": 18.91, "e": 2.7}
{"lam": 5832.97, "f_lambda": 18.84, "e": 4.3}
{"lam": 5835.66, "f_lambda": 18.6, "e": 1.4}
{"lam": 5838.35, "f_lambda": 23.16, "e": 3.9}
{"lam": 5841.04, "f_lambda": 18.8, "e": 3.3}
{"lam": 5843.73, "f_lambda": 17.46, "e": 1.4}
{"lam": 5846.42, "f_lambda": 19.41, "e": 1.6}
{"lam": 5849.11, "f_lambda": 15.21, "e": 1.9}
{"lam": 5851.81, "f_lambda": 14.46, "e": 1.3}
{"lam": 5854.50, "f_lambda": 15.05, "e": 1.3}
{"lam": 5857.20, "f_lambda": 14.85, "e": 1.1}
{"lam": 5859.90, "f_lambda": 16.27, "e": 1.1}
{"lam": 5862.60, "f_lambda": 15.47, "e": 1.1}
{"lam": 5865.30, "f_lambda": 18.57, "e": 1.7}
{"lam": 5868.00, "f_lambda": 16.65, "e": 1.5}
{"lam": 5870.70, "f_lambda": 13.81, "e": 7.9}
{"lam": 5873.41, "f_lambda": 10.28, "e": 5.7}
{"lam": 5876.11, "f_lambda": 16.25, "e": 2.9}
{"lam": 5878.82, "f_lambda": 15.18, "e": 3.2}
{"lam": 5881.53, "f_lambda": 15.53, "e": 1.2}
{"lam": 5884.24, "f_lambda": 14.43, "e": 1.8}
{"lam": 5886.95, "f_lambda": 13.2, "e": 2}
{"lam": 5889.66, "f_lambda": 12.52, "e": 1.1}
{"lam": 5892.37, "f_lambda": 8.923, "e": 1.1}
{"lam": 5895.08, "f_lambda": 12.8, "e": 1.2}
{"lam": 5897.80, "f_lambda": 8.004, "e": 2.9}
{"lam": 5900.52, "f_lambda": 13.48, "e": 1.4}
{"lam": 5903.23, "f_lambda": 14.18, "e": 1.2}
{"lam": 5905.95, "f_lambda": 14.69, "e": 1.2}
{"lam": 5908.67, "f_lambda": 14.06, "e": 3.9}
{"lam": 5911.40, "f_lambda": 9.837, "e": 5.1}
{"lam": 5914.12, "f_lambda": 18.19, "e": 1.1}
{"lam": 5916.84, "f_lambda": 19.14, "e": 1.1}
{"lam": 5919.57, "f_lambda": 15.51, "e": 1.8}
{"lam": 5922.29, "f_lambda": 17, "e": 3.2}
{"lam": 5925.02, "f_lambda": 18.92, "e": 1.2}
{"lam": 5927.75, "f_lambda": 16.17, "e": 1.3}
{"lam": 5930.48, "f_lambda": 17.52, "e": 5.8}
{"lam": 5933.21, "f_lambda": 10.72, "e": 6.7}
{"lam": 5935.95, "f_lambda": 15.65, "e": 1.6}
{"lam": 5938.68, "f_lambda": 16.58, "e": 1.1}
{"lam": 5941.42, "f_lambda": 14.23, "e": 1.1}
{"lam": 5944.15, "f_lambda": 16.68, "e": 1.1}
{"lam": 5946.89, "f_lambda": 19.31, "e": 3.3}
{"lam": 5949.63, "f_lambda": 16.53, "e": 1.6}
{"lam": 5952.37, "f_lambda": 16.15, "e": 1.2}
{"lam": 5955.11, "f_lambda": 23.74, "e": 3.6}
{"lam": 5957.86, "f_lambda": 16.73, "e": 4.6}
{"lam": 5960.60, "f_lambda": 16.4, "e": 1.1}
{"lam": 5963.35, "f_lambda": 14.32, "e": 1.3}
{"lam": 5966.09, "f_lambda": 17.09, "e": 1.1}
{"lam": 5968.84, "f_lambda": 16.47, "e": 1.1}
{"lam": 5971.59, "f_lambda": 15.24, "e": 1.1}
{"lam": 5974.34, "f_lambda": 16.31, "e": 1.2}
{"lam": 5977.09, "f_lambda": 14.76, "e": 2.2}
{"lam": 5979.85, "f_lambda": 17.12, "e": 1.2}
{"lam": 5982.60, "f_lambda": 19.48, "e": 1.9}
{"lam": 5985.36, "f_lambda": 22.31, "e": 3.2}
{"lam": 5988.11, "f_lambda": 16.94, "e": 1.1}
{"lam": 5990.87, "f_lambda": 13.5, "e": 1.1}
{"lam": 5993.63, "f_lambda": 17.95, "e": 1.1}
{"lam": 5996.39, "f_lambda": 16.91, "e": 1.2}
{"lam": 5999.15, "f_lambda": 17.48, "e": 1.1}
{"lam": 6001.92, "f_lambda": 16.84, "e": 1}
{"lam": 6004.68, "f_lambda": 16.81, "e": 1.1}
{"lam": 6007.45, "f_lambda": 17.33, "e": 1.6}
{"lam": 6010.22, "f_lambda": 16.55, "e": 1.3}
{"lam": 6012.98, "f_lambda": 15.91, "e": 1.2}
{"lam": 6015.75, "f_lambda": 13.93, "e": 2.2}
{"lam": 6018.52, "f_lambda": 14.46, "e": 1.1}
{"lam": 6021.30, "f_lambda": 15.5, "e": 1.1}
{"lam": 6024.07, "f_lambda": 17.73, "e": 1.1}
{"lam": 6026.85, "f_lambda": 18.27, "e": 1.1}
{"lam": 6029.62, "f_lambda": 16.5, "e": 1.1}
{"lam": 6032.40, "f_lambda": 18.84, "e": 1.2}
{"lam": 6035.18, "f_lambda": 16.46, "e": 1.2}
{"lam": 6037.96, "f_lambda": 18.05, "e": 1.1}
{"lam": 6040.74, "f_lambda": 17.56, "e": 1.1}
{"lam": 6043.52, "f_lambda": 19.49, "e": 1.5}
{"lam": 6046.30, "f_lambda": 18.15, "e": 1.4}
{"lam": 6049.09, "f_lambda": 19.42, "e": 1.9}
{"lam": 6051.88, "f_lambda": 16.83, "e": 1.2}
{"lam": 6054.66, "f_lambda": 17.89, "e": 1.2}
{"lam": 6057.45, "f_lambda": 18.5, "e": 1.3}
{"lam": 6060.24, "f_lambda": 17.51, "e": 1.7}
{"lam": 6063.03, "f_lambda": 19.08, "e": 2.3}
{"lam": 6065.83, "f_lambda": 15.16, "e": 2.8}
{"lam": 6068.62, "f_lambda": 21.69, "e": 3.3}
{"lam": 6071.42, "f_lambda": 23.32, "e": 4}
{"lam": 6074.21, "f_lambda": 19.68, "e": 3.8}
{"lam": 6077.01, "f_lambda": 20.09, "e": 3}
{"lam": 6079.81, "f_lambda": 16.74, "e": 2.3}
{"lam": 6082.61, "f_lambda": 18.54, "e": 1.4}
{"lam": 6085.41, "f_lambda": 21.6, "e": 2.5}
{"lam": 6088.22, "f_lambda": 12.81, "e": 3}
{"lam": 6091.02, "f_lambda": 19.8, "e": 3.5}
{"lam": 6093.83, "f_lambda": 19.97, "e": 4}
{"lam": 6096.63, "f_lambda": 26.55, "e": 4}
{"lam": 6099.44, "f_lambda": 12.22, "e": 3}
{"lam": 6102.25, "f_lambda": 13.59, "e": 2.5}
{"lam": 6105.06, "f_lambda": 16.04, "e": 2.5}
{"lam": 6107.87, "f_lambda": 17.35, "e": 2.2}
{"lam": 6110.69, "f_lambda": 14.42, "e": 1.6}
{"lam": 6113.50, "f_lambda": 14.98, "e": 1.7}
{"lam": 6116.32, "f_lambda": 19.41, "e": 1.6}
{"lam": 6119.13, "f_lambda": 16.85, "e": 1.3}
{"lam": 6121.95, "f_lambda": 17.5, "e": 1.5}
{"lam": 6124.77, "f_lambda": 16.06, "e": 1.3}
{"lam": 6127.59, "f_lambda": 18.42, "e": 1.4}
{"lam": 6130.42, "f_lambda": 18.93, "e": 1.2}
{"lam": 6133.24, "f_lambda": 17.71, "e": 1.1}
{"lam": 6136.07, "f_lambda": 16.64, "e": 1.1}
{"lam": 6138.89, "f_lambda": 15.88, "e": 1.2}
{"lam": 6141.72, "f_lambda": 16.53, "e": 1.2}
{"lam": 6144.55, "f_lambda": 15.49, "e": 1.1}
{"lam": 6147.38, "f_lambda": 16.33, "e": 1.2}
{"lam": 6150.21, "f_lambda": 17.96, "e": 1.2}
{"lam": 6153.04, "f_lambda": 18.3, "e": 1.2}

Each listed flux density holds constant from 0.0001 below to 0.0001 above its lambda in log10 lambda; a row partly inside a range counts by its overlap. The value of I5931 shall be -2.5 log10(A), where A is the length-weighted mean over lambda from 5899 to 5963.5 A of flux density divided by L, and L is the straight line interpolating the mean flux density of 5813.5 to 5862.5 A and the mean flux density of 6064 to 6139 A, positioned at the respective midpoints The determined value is 0.09 mag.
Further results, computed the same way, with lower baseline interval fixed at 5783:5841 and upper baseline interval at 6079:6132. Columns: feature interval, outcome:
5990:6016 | 0.06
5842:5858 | 0.07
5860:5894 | 0.21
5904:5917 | 0.17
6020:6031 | 0.03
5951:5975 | 0.03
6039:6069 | -0.05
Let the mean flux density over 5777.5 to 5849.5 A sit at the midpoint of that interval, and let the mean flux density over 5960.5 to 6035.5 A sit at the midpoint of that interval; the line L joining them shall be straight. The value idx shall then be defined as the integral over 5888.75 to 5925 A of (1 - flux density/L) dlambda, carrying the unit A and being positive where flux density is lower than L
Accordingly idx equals 6.4 A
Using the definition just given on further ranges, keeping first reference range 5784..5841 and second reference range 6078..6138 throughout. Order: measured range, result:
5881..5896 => 3.98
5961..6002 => 1.30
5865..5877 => 1.79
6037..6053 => -0.79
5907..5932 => 1.67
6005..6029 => 1.60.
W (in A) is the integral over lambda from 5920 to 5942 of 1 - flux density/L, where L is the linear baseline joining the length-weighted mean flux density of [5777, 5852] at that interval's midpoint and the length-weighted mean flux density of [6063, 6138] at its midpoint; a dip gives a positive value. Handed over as 2.0 A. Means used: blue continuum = 17.1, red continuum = 17.9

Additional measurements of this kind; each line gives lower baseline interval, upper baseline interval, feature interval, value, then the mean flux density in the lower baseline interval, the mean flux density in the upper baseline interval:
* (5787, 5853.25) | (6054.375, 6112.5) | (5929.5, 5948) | 2.1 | 17.3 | 18.2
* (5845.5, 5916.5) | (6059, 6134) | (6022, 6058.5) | -1.9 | 14.3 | 18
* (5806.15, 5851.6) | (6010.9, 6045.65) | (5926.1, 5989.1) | 1.4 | 17.7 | 16.9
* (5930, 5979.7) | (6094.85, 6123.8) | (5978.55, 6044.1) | -2.3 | 16.4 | 16.9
